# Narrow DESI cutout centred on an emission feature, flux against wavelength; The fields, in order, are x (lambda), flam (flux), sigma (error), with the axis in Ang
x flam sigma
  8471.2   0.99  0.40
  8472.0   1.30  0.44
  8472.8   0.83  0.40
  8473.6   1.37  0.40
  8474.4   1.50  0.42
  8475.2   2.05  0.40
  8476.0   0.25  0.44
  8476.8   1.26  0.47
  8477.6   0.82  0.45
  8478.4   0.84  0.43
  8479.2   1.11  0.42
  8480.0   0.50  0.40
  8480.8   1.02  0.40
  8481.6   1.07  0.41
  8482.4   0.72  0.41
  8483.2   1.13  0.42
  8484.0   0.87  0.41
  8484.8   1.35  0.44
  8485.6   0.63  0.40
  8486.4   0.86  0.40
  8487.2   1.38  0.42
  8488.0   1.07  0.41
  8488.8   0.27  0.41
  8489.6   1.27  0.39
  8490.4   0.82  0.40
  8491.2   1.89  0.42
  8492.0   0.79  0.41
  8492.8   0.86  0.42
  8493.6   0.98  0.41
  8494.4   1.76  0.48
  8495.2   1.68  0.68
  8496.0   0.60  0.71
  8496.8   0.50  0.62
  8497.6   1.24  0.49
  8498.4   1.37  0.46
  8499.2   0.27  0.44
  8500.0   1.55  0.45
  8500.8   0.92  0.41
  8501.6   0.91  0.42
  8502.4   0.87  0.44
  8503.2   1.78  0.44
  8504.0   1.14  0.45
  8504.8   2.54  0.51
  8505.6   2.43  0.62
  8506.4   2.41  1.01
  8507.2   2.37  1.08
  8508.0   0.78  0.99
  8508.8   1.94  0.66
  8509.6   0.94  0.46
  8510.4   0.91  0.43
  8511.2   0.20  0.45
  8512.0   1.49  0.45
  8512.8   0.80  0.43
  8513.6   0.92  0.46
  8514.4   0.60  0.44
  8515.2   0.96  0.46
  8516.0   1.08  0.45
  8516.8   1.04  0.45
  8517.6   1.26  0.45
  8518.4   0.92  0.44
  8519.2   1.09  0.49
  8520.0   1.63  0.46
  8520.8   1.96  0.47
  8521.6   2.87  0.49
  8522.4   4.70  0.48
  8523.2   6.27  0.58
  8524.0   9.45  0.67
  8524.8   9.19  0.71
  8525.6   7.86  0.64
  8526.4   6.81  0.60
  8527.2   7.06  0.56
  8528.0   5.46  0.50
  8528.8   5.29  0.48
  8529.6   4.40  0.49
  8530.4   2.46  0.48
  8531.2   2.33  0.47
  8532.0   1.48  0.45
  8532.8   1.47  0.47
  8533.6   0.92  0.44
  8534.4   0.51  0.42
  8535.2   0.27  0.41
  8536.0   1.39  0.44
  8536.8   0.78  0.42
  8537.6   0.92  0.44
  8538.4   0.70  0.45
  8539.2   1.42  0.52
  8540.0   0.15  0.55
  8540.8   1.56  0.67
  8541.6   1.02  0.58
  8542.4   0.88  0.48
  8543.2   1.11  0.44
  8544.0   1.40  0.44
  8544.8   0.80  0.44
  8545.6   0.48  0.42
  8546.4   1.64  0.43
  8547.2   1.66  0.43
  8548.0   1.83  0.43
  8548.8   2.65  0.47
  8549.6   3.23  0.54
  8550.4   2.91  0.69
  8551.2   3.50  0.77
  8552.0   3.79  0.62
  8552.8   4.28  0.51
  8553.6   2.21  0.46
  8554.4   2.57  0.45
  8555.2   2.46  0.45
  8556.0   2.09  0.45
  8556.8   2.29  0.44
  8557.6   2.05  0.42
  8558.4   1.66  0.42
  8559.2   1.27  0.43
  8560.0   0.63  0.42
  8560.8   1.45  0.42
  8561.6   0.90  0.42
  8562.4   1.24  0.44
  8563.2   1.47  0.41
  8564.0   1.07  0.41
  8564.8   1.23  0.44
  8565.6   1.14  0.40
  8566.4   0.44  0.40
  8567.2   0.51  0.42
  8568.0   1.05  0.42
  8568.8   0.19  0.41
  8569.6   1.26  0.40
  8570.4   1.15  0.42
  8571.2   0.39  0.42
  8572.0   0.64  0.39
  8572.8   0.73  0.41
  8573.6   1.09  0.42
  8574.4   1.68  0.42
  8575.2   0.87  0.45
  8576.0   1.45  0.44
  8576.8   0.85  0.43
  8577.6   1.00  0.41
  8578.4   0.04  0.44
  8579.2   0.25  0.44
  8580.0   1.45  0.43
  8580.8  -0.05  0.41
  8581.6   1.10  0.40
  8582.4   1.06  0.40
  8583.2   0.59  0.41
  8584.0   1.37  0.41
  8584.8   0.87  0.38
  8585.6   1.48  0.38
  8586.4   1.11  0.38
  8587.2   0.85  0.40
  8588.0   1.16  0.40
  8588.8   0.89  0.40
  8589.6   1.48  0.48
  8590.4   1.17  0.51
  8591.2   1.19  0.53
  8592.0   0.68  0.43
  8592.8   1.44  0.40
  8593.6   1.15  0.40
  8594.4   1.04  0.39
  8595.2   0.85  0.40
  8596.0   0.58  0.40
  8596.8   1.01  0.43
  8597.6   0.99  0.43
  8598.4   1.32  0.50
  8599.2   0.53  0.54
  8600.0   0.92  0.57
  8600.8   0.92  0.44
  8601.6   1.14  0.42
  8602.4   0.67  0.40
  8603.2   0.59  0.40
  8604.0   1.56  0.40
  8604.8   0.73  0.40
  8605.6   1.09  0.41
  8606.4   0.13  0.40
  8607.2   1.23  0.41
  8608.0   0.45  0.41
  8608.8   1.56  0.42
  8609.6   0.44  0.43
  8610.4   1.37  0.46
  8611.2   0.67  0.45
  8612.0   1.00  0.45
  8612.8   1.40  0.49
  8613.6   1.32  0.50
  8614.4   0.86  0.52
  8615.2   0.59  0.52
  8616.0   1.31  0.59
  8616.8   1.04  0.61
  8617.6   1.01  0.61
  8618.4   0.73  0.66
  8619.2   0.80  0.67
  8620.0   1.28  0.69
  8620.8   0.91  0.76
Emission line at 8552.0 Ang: [N II] 6583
